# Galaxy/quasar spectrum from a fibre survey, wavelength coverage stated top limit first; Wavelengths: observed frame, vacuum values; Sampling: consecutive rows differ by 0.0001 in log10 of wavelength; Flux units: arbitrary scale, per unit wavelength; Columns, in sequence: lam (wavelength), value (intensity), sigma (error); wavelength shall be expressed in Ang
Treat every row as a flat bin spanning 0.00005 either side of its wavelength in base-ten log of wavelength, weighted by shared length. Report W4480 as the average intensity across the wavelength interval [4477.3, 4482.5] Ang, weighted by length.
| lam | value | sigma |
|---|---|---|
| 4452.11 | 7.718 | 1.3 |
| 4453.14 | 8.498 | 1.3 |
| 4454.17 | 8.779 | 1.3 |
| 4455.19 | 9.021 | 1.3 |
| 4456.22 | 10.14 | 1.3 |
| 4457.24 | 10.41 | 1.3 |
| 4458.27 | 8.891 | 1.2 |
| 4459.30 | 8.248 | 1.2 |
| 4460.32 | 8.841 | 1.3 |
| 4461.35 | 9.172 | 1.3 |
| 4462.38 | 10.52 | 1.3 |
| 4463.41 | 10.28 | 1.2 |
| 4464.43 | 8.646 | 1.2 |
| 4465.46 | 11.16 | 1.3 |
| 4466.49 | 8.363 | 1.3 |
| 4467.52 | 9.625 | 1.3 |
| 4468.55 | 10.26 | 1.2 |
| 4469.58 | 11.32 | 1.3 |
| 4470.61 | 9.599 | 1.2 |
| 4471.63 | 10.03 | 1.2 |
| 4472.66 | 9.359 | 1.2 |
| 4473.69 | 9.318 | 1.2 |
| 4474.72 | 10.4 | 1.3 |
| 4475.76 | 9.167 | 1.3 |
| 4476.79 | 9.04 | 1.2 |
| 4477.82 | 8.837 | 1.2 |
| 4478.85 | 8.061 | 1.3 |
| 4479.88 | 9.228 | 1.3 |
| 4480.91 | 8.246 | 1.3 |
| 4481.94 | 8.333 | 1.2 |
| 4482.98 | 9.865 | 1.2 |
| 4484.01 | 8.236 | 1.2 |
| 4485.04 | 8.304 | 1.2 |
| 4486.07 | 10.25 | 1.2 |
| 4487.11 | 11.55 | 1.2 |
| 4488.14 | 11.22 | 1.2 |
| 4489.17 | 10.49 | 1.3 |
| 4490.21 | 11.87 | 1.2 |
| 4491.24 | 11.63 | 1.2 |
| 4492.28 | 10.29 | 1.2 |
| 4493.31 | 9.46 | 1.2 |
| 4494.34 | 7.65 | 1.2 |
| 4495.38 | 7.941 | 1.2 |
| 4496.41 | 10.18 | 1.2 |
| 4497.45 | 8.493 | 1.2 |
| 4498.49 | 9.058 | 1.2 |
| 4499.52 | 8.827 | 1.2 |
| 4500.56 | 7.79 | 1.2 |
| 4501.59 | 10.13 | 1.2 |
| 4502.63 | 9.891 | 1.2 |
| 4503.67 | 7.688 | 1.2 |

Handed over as 8.55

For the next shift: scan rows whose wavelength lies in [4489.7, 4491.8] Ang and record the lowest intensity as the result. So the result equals 11.63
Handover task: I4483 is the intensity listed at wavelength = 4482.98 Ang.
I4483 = 9.865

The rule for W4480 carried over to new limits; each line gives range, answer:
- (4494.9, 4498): 8.87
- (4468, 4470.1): 10.8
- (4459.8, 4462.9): 9.5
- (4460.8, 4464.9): 9.66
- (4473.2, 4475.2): 9.86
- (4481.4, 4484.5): 8.8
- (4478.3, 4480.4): 8.66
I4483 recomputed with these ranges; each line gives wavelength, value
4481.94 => 8.333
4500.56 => 7.79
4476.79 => 9.04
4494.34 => 7.65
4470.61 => 9.599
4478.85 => 8.061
